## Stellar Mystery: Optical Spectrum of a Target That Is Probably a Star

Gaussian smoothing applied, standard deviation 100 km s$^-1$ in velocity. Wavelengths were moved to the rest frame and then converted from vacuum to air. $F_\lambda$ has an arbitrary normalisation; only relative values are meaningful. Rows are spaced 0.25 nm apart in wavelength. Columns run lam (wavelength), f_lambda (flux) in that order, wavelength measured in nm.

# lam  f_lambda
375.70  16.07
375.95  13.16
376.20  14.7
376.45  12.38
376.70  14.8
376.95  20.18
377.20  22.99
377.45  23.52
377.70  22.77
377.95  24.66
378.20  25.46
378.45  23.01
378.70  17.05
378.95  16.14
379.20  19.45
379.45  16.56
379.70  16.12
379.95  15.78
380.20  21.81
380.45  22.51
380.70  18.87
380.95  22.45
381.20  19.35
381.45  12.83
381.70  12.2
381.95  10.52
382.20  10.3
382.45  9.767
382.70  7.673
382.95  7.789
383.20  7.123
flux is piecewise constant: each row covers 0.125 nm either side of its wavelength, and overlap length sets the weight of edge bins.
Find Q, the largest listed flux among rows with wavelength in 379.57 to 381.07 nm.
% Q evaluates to 22.51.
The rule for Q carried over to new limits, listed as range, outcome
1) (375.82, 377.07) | 20.18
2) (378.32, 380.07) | 23.01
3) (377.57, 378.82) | 25.46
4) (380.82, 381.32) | 22.45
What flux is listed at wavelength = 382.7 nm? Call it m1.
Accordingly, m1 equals 7.673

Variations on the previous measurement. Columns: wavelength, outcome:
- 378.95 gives 16.14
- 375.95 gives 13.16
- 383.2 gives 7.123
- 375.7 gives 16.07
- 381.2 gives 19.35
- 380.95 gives 22.45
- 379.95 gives 15.78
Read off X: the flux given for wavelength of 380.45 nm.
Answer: 22.51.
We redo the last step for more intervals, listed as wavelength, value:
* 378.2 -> 25.46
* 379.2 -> 19.45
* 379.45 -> 16.56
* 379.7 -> 16.12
